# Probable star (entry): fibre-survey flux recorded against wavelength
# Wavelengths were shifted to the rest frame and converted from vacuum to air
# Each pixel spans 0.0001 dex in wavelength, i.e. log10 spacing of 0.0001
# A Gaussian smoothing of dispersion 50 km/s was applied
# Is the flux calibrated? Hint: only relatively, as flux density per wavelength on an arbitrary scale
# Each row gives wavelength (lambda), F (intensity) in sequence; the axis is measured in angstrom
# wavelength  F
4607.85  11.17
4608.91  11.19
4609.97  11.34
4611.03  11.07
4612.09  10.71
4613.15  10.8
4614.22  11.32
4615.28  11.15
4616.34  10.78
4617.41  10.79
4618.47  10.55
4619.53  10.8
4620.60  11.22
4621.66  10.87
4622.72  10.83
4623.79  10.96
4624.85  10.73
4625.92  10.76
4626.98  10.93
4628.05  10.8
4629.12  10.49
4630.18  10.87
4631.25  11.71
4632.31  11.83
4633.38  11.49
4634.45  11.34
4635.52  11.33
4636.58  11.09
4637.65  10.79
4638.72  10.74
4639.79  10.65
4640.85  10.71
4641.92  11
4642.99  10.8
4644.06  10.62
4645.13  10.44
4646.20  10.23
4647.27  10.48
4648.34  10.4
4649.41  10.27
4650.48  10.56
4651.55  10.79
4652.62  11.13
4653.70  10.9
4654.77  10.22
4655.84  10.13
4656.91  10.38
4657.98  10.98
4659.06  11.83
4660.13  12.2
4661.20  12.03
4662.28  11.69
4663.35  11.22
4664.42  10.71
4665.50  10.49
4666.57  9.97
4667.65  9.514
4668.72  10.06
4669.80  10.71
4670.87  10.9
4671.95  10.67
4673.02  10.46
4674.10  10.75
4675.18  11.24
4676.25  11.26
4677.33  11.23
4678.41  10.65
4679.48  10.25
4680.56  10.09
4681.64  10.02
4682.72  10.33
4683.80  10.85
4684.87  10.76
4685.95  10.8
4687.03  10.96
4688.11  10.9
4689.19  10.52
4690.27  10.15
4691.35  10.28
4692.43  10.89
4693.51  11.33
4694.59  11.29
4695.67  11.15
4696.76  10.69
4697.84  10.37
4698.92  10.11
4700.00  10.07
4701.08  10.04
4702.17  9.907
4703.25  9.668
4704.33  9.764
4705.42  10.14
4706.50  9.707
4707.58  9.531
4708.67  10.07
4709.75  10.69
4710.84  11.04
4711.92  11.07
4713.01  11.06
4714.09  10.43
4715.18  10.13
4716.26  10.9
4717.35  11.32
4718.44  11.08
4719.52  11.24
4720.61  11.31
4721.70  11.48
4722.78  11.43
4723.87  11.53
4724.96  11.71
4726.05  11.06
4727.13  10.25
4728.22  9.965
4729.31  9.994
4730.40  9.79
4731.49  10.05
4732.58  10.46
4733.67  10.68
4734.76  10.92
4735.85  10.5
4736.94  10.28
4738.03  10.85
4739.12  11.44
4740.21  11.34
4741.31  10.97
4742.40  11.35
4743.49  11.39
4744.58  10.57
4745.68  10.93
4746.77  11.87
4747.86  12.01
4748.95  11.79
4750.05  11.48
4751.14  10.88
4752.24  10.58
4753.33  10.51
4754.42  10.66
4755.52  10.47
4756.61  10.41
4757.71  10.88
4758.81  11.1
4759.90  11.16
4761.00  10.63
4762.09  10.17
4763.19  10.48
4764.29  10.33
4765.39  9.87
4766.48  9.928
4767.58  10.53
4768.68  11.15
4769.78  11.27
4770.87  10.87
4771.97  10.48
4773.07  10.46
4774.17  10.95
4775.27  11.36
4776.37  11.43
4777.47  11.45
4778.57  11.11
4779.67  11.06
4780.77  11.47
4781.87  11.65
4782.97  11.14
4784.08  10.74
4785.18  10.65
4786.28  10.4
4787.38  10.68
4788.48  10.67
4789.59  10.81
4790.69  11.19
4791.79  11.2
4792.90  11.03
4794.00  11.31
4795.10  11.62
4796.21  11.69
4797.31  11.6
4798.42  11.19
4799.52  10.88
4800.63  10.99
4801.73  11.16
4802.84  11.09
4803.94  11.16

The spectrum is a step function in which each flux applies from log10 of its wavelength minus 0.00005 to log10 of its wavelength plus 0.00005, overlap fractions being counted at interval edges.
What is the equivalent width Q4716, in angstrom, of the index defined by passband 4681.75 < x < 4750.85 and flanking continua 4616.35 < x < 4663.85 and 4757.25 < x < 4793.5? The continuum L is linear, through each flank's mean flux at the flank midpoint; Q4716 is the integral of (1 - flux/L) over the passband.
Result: 0.9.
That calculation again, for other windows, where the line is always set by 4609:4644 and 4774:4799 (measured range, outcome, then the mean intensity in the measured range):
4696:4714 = 1.3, 10.3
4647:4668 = 0.4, 10.8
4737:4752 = -0.2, 11.2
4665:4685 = 0.9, 10.5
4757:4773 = 0.7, 10.6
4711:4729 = 0.2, 11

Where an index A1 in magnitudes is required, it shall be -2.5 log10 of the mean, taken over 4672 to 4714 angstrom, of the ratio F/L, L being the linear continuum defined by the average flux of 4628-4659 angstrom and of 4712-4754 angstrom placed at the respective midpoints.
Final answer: 0.036 mag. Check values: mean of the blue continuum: 10.8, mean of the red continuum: 10.9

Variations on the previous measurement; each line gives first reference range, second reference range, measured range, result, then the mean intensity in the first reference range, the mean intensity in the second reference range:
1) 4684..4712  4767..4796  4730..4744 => -0.01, 10.5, 11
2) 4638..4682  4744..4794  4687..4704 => 0.03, 10.7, 10.9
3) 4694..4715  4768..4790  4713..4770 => -0.02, 10.4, 11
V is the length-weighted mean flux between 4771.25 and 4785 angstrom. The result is 11.1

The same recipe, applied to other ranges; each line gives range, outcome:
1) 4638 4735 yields 10.7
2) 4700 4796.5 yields 10.8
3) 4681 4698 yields 10.7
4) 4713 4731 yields 10.9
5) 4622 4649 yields 10.9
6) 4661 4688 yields 10.7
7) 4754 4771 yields 10.6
